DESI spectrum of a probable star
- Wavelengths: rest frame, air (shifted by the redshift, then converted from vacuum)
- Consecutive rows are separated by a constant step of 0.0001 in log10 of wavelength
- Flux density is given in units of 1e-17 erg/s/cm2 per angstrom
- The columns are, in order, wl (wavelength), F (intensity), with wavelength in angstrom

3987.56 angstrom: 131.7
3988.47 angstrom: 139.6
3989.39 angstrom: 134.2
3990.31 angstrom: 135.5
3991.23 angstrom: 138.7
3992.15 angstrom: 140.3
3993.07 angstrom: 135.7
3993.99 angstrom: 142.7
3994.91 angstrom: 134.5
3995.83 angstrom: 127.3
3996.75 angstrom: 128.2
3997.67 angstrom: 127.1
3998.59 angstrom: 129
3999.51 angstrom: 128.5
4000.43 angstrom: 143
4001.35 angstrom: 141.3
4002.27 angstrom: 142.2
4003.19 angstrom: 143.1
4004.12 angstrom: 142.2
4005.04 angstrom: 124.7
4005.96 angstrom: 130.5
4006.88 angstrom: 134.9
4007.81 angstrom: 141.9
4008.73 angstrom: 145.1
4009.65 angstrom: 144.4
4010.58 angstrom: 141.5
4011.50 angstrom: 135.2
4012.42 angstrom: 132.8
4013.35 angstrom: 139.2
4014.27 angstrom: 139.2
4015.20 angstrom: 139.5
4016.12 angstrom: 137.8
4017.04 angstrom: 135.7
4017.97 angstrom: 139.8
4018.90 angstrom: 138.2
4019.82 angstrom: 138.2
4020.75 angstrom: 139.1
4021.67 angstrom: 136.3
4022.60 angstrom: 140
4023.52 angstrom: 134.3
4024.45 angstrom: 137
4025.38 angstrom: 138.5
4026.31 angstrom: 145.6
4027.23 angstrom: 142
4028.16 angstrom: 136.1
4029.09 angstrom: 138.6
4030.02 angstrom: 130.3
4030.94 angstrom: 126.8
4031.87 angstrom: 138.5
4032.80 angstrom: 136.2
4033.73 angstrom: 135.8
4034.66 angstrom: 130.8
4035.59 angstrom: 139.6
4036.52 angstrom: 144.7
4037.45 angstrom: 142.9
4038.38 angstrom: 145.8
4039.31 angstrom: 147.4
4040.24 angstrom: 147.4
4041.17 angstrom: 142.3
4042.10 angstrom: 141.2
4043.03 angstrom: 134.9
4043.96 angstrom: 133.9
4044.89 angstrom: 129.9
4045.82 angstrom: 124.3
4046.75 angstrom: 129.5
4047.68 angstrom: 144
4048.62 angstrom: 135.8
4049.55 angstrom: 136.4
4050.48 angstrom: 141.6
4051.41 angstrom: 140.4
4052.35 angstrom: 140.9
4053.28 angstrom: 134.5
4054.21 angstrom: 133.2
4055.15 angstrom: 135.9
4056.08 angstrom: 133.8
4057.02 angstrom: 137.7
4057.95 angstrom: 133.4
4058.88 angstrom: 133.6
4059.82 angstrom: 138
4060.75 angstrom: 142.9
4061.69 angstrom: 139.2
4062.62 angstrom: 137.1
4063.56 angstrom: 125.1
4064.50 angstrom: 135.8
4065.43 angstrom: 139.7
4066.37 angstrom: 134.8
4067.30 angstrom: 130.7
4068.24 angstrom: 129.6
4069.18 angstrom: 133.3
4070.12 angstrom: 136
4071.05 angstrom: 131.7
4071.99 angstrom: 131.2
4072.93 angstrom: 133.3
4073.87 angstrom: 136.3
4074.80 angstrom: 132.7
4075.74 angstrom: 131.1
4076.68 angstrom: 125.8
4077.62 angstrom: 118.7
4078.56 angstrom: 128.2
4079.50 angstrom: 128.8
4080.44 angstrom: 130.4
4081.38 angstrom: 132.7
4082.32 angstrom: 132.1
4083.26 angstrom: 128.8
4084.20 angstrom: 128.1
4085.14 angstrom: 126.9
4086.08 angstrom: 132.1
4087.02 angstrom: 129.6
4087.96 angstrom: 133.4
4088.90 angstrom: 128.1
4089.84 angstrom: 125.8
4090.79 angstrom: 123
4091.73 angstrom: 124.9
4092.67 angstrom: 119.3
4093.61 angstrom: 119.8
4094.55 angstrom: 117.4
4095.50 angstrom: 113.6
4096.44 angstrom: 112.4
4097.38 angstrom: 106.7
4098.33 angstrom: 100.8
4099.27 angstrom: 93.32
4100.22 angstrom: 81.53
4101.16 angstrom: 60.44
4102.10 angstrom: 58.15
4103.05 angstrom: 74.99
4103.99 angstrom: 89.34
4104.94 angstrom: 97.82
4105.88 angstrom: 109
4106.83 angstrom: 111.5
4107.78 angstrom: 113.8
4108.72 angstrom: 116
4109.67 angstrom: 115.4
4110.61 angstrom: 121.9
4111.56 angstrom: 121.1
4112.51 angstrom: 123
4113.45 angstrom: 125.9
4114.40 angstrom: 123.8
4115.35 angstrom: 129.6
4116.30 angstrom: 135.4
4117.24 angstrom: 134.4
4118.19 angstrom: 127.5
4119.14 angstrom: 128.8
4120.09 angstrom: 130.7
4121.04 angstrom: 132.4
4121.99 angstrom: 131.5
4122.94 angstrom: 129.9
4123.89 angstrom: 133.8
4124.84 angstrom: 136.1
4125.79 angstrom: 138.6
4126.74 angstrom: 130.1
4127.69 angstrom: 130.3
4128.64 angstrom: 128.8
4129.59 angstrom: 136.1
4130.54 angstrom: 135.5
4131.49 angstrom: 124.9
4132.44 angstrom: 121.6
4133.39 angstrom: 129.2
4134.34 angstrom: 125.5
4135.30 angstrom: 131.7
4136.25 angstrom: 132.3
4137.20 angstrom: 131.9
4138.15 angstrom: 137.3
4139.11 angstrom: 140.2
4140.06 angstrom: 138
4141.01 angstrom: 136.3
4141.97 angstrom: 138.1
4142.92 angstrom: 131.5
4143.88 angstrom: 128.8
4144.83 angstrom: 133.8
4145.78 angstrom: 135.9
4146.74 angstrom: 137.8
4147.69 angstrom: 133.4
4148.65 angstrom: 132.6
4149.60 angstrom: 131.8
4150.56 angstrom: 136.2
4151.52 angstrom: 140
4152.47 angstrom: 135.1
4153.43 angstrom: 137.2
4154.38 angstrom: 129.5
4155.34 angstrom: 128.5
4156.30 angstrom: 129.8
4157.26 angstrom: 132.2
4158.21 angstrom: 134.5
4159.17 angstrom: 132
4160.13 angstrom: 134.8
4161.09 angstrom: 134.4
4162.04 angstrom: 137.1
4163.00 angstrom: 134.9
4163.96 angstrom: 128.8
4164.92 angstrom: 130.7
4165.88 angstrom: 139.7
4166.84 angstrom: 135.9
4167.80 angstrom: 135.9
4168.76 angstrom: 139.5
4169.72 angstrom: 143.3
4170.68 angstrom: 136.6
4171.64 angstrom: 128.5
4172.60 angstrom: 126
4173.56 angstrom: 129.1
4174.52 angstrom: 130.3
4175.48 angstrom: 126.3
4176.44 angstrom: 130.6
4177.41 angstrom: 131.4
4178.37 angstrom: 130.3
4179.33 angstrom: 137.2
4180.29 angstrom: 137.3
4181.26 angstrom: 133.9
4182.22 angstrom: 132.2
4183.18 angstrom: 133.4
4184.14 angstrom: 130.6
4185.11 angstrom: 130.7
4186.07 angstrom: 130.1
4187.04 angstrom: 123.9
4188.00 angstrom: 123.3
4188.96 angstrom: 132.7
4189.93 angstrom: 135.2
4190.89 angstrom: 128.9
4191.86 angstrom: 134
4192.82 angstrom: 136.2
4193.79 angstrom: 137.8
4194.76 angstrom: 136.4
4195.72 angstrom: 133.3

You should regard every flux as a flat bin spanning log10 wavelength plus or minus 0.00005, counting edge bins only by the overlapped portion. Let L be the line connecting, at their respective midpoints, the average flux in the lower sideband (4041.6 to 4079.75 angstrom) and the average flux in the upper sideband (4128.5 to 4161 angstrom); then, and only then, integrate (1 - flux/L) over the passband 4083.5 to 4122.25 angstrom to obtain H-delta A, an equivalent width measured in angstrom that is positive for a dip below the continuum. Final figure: 5.3 angstrom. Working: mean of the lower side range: 134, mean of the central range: 115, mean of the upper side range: 133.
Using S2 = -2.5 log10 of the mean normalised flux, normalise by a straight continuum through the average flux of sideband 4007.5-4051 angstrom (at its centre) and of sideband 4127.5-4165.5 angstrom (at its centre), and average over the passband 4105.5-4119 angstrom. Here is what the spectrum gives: 0.10 mag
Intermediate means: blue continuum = 138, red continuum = 133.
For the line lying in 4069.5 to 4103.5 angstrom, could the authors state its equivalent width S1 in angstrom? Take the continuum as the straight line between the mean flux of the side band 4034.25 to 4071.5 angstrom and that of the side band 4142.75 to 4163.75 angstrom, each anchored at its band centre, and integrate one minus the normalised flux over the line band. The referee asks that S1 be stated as 4.3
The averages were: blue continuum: 137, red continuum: 134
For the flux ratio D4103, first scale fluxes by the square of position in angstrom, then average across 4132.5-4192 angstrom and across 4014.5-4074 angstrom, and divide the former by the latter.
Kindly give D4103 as 1.0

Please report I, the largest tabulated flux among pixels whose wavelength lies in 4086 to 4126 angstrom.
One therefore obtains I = 138.6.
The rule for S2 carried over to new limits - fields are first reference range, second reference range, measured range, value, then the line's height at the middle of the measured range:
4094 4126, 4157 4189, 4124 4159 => -0.08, 123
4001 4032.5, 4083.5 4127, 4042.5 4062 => -0.05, 130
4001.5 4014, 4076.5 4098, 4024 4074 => -0.04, 131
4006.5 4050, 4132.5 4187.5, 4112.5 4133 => 0.03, 135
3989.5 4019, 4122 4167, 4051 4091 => 0.02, 135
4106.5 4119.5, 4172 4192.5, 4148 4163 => -0.05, 128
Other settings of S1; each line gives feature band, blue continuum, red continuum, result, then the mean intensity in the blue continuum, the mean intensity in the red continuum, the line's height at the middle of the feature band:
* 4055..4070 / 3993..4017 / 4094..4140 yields -0.9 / 137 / 119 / 128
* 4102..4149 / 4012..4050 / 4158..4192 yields 2.9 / 138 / 133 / 134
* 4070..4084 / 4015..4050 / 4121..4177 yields 0.6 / 138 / 133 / 136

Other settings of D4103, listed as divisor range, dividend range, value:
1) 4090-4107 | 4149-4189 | 1.36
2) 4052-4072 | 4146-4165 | 1.04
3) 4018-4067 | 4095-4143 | 0.91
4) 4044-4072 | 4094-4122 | 0.84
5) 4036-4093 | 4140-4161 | 1.04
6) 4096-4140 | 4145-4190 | 1.14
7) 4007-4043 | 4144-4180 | 1.03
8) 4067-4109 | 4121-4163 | 1.16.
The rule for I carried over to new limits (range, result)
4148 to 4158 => 140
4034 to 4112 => 147.4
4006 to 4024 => 145.1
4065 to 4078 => 139.7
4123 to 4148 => 140.2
